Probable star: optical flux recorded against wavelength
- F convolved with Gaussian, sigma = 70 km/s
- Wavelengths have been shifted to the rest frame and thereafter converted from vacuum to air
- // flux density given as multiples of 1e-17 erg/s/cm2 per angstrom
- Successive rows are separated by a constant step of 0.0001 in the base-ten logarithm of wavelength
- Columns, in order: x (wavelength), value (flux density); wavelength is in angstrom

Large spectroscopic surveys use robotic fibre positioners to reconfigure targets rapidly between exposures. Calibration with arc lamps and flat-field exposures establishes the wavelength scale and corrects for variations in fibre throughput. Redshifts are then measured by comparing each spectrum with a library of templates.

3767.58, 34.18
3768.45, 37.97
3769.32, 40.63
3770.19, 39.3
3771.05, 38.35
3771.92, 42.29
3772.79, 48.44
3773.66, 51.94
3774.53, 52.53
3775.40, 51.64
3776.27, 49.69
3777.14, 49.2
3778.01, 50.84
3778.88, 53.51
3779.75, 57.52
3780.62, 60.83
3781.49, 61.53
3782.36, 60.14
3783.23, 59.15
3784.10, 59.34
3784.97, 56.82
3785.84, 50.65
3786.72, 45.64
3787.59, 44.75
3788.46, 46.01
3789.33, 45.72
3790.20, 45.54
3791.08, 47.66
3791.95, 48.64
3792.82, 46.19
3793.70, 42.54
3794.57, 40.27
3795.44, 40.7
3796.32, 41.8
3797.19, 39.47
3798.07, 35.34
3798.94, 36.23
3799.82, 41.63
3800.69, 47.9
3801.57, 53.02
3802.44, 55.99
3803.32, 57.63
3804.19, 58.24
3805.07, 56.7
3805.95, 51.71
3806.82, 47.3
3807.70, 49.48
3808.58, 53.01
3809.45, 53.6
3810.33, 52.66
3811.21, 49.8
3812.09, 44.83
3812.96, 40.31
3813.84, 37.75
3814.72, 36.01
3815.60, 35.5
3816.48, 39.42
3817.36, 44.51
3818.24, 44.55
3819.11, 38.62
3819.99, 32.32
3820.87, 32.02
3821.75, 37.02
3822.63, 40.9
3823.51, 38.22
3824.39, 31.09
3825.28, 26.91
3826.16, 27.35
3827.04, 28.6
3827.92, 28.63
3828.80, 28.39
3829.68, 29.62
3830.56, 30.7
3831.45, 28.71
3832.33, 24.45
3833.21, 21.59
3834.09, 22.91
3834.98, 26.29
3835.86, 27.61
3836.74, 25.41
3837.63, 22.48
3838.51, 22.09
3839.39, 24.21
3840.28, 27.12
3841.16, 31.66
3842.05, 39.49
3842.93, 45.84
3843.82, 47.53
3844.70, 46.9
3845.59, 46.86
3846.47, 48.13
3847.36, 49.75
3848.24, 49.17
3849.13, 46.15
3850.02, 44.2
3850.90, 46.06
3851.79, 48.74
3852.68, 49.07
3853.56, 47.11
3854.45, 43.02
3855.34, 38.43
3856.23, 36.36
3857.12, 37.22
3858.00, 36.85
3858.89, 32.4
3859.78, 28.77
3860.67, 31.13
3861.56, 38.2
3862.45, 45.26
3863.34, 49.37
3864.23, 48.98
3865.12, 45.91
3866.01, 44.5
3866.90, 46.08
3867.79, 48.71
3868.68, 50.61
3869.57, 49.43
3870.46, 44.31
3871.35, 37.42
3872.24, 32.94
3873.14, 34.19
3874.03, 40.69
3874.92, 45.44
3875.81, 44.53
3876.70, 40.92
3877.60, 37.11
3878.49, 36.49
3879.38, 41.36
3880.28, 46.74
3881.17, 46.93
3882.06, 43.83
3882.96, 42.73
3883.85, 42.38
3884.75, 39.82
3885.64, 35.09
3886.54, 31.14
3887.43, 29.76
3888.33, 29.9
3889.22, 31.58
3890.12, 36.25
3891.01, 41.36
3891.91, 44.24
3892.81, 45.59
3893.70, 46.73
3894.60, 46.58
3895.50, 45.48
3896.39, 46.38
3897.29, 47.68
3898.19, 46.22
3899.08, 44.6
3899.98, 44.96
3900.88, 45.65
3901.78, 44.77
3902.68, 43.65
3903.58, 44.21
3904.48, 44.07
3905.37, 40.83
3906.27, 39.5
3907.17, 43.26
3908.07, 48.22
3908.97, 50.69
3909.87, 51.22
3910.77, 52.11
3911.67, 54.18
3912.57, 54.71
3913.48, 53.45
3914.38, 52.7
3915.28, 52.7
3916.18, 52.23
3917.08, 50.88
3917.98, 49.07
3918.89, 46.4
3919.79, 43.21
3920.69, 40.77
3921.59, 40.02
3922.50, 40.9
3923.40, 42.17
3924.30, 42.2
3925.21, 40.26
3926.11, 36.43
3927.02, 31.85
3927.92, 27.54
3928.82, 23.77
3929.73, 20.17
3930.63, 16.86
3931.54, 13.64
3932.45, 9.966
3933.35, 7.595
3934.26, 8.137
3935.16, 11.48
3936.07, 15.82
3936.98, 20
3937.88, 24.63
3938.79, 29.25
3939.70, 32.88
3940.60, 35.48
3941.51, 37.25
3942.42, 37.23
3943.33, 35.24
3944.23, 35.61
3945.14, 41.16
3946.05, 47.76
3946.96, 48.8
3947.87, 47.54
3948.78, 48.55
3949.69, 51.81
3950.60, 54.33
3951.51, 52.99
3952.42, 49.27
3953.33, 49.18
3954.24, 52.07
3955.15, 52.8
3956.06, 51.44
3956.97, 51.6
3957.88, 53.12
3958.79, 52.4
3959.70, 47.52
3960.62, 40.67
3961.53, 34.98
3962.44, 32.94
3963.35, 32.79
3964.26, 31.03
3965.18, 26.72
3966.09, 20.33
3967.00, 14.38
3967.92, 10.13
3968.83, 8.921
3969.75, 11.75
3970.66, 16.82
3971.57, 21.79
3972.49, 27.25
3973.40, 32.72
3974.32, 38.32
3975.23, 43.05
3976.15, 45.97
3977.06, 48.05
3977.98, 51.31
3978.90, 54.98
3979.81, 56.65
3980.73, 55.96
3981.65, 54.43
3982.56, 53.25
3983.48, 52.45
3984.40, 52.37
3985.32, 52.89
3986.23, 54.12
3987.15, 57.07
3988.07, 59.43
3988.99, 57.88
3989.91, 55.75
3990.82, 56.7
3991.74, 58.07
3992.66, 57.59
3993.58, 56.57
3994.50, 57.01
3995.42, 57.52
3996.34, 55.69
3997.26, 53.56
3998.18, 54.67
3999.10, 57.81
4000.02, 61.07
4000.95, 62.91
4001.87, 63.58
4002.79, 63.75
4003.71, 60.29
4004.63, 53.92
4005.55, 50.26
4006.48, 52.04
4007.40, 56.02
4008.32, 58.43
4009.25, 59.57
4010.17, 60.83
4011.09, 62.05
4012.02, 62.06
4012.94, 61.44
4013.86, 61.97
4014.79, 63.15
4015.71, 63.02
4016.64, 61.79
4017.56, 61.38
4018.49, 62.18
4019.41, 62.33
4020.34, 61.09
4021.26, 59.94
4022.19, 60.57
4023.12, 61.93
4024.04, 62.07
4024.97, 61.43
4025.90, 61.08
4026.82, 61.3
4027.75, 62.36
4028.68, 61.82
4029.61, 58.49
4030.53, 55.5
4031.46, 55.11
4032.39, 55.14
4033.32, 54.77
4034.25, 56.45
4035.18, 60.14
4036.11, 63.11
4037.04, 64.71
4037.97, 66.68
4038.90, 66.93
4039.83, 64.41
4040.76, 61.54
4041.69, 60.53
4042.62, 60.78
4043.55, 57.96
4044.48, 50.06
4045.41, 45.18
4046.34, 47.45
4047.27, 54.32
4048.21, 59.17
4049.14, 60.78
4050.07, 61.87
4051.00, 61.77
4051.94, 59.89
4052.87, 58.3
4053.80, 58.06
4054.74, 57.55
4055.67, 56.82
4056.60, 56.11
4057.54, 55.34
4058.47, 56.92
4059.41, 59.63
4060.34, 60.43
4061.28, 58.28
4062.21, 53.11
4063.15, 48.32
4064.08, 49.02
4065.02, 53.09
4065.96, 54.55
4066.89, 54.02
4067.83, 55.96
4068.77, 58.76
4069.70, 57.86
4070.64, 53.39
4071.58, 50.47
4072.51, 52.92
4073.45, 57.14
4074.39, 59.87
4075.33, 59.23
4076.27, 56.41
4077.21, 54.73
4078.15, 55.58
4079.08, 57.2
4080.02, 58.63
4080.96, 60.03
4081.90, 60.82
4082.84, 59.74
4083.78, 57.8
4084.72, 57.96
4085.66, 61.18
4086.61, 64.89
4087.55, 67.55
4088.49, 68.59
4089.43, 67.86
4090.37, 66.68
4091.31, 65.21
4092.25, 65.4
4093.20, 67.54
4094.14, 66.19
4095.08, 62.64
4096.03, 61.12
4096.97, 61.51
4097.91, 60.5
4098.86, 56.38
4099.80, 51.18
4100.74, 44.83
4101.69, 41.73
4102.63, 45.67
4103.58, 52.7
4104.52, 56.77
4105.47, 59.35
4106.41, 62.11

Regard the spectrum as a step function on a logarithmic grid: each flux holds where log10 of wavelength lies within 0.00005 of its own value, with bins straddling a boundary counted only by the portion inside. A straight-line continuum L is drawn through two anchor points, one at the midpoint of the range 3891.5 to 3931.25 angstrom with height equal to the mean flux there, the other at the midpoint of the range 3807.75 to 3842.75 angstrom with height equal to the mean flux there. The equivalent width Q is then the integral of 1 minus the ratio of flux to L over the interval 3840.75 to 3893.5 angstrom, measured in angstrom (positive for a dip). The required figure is -4.3 angstrom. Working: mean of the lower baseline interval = 34.3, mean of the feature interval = 41.7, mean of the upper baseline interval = 43.5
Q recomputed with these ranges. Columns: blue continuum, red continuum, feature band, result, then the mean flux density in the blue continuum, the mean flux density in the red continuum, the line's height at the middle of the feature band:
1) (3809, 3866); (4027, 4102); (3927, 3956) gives 8.3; 37.6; 58.3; 47.1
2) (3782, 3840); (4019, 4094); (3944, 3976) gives 8.3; 40.5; 58.9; 51.7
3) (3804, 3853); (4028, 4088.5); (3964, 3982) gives 6.1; 38.4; 57.8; 50.6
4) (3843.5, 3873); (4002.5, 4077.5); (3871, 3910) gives 3.6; 43.4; 58.2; 46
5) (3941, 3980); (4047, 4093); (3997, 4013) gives -3.9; 39.4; 58.4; 47.1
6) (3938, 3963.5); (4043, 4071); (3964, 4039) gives -4.1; 44.1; 55.8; 49.7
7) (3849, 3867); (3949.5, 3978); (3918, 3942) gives 6.3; 41.9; 37.4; 38.9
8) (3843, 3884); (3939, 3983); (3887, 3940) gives 4.2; 43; 40.2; 41.6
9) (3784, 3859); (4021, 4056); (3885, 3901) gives 2.0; 40.6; 59.1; 46.7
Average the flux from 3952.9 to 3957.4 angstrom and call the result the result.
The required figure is 51.5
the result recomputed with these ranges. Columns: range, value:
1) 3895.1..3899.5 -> 46.2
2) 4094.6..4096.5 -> 61.8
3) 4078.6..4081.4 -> 58.8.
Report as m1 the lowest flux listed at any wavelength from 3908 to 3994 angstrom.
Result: 7.595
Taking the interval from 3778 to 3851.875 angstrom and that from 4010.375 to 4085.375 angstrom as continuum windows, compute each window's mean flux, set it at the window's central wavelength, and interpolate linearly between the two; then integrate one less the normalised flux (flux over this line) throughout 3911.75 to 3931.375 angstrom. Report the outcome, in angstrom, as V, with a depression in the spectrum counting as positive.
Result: 3.5 angstrom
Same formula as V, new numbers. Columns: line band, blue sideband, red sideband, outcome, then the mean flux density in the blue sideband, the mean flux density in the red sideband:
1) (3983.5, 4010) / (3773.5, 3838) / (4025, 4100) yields -1.1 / 42.8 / 58.8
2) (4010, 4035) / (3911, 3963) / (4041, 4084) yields -4.7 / 39.1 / 56.5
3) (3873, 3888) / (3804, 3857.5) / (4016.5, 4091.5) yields 1.1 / 38.6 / 58.7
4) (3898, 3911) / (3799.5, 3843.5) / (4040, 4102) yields -0.3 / 37.8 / 57.9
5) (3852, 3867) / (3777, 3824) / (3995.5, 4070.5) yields 2.6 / 46.9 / 58.5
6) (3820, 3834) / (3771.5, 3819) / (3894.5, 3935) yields 4.9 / 48.3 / 40.2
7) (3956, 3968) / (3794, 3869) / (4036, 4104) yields 3.3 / 39.9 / 58.1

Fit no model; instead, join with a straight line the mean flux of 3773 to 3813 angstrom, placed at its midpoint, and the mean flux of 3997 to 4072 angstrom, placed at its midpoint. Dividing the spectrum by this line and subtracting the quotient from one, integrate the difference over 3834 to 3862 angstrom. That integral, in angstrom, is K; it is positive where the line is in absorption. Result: 7.5 angstrom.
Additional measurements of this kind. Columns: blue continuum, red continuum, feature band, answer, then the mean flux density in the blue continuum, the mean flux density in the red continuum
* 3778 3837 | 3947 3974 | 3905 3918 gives -3.6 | 42.5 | 37.3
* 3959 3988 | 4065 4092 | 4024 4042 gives -3.8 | 38.5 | 59.1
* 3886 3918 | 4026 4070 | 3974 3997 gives -0.6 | 45.1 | 57.7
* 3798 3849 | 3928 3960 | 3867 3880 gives -1.4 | 38.9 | 36.1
